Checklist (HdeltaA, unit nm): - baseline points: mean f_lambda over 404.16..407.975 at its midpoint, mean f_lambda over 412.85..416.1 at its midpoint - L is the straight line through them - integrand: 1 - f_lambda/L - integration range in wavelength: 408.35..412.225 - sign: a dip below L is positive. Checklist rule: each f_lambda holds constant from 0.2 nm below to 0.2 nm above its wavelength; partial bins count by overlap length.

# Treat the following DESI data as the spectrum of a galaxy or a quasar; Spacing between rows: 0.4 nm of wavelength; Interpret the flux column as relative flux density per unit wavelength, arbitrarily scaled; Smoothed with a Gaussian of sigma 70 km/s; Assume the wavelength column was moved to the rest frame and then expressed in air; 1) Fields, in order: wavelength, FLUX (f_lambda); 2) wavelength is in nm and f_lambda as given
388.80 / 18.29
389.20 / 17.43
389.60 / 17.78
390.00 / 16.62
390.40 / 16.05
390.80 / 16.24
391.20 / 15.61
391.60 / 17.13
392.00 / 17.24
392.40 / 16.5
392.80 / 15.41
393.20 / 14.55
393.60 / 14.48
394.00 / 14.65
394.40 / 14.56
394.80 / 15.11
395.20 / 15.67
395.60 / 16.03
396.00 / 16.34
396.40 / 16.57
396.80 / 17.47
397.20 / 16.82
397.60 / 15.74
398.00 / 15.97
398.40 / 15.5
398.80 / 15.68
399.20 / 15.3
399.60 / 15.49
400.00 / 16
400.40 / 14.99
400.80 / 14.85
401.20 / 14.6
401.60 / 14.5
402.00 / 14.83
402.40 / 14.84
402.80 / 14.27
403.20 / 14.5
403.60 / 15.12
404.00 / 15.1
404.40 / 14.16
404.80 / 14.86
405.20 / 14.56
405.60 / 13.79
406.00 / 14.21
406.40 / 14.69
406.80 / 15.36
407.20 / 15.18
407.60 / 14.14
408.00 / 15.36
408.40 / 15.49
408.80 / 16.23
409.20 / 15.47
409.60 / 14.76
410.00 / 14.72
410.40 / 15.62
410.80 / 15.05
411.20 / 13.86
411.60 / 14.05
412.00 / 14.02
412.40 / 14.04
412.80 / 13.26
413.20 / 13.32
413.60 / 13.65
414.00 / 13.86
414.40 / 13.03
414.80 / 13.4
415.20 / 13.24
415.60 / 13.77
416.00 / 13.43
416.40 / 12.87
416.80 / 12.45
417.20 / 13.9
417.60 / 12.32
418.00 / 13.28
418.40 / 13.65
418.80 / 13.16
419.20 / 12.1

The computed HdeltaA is -0.24 nm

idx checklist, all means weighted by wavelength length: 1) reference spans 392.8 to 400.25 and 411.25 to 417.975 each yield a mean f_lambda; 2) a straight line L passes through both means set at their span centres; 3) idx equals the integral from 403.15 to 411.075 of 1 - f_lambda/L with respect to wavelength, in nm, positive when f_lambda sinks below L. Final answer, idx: -0.32 nm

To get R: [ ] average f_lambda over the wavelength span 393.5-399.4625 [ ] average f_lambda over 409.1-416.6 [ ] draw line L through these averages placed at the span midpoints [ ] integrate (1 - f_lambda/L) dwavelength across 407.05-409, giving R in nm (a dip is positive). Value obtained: -0.11 nm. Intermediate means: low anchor 15.7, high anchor 13.9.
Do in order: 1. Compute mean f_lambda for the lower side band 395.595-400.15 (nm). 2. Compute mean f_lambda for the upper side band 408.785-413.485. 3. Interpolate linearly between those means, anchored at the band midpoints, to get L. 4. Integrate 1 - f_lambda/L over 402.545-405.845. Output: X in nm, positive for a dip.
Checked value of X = 0.16 nm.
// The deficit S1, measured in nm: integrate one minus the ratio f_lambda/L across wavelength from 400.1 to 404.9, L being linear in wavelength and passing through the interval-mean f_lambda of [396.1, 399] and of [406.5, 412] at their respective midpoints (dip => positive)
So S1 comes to 0.30 nm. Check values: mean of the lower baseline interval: 16.3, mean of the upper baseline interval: 15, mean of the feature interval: 14.7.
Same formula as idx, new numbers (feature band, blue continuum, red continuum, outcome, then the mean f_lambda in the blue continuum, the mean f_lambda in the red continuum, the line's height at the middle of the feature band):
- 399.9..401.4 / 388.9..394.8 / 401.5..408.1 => 0.01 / 16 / 14.7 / 15.1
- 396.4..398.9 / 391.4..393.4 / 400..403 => -0.14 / 16.2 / 14.8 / 15.4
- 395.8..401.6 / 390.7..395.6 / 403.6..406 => -0.26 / 15.6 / 14.5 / 15.1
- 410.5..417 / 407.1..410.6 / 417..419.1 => 0.25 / 15.2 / 13.2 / 14.1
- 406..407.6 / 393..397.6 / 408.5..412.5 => 0.02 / 15.7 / 14.8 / 15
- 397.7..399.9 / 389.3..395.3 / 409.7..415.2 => -0.05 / 15.9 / 14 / 15.3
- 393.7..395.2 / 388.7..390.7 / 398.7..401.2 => 0.13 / 17.1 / 15.3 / 16.3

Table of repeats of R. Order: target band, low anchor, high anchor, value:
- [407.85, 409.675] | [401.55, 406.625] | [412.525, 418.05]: -0.19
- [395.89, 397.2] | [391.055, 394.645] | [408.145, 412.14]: -0.12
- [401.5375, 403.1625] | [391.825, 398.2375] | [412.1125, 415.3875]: 0.03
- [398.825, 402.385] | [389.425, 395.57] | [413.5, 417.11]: -0.04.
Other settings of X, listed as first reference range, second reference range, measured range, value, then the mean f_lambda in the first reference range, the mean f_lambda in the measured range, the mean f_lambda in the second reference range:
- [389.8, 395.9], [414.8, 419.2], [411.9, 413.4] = 0.00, 15.7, 13.6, 13.2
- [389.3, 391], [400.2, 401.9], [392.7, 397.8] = 0.04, 16.7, 15.7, 14.7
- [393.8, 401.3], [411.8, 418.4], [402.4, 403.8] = 0.03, 15.7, 14.7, 13.4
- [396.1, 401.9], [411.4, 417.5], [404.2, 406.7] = 0.06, 15.7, 14.4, 13.5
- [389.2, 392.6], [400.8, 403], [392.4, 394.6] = 0.18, 16.7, 14.9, 14.6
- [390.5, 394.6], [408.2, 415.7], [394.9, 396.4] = -0.06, 15.6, 16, 14.3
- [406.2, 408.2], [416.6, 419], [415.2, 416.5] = 0.01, 14.9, 13.4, 13.1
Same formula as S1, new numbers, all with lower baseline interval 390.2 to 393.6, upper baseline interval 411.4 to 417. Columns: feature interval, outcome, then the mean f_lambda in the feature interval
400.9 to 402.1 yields 0.02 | 14.6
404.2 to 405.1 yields 0.00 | 14.5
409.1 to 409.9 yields -0.06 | 15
